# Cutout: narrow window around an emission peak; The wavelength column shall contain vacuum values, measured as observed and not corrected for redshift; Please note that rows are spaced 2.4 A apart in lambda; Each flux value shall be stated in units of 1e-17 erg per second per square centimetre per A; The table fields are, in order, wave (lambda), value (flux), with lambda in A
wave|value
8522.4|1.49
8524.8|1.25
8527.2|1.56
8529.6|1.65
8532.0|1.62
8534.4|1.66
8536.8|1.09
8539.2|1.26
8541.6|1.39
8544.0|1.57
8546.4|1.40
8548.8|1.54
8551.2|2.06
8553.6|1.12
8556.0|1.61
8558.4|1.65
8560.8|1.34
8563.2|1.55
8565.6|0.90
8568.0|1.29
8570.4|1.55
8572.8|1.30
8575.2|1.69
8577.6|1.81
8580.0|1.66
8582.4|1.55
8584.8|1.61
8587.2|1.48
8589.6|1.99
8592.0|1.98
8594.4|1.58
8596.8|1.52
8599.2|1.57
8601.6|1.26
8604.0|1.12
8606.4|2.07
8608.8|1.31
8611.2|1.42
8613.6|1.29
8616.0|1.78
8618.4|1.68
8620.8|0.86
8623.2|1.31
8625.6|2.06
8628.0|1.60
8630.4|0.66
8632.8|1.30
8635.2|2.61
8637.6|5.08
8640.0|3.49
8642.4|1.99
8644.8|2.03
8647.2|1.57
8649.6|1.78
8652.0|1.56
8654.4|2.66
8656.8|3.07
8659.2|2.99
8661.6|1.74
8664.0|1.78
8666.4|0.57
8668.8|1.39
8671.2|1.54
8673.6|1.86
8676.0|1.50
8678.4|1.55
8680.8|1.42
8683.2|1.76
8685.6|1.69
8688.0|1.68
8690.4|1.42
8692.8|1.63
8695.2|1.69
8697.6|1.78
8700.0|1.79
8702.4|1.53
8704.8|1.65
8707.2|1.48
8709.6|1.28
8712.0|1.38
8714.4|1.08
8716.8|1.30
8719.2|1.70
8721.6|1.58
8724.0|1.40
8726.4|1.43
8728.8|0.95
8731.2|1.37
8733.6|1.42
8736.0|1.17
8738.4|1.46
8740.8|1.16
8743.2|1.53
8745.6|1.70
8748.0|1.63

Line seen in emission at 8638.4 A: [S II] 6716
